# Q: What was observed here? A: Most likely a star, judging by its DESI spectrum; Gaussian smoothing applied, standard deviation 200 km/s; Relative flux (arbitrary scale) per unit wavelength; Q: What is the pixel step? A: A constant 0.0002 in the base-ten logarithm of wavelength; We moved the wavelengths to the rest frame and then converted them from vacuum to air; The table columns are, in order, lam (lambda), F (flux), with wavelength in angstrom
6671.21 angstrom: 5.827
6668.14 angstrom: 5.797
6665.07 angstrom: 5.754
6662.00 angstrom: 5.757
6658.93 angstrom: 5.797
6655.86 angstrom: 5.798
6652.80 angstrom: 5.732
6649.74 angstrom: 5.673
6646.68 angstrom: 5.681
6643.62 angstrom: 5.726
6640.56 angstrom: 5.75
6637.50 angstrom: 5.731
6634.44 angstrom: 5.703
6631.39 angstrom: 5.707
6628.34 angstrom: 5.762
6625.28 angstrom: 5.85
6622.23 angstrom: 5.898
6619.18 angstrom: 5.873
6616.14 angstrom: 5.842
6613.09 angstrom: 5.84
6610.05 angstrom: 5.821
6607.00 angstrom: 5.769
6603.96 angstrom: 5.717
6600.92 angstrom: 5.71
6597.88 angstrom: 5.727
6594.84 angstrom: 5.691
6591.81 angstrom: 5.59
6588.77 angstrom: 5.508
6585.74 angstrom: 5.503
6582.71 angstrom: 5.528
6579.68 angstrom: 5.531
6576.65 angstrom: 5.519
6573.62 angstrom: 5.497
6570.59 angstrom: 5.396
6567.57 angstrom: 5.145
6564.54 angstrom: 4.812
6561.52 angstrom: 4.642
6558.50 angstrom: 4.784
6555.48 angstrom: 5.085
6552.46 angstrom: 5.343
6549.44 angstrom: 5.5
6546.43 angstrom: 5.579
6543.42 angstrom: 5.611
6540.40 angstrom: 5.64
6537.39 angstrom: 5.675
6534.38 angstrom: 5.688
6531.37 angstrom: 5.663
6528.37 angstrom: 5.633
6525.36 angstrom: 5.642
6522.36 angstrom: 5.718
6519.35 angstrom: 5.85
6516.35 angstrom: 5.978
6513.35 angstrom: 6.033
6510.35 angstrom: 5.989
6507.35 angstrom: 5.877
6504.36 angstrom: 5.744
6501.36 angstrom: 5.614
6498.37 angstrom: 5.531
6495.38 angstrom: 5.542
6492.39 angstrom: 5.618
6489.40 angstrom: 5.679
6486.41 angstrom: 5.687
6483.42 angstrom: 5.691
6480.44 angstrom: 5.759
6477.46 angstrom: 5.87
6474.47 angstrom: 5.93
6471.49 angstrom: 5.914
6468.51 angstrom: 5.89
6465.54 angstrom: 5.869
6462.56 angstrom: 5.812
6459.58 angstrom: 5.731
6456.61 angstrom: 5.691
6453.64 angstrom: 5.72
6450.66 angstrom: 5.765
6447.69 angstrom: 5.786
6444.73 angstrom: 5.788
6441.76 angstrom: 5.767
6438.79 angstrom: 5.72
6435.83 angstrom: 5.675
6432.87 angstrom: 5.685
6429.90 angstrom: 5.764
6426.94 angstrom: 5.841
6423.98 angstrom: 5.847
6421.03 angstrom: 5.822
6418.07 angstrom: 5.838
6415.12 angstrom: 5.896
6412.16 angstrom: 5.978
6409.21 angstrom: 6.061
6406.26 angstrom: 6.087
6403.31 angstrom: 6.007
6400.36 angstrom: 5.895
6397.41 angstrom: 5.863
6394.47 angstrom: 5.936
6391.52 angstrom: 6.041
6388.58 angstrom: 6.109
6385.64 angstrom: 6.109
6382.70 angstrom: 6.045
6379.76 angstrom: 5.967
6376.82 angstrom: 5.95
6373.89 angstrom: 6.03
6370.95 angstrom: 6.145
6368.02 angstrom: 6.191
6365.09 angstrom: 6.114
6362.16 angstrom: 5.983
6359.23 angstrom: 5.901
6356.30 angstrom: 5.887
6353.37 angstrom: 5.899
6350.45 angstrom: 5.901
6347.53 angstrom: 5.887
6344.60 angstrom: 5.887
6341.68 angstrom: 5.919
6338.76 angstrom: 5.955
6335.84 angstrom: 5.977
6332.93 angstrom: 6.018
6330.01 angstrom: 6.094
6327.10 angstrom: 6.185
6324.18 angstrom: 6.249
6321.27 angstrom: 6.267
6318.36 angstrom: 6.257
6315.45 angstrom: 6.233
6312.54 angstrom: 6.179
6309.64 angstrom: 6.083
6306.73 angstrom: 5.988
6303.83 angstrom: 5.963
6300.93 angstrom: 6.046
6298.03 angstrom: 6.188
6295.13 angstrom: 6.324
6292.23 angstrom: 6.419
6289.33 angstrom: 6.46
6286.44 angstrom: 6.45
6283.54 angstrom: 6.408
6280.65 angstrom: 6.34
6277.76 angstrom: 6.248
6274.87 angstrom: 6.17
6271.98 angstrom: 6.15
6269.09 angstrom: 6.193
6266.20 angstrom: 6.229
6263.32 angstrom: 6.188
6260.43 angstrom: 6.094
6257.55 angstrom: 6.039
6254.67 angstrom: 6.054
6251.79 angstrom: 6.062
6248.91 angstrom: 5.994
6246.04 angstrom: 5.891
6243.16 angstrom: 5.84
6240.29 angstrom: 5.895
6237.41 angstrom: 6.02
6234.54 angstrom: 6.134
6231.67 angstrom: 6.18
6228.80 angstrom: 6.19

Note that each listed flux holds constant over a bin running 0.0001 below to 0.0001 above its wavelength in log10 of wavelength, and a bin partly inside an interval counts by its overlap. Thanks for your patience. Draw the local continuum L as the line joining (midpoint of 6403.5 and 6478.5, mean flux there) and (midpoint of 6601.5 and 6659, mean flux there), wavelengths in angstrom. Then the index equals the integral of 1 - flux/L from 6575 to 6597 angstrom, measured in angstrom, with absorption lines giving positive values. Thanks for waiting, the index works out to 0.86 angstrom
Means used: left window 5.83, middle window 5.56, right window 5.77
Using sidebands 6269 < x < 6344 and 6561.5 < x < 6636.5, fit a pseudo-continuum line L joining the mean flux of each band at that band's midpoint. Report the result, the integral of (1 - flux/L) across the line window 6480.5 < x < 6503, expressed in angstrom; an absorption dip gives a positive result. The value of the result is 0.7 angstrom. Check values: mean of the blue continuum 6.18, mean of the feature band 5.63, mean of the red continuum 5.6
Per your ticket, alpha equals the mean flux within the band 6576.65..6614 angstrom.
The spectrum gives 5.65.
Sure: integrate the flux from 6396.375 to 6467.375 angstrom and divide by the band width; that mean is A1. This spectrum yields 5.83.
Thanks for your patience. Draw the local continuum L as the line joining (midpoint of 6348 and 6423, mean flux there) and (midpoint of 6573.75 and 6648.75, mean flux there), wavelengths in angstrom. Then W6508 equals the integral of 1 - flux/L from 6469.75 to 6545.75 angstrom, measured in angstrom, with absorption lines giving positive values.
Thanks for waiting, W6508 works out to 1.2 angstrom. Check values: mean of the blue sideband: 5.98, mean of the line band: 5.74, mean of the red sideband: 5.7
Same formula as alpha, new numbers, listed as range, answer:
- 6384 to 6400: 6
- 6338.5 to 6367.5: 5.94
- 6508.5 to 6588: 5.5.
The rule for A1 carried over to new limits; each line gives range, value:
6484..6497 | 5.63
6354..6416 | 6.01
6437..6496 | 5.76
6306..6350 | 6.08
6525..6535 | 5.66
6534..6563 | 5.34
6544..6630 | 5.52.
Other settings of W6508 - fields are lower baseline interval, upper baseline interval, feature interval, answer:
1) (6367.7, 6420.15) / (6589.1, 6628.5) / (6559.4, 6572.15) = 1.8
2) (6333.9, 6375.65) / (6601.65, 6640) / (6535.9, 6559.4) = 1.7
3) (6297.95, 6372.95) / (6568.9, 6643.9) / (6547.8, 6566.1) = 2.3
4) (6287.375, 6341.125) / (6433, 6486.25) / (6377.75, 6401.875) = -0.1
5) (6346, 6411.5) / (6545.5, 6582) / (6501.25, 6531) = -2.1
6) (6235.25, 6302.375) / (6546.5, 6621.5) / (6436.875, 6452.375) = 0.1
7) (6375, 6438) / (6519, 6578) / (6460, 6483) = -0.6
